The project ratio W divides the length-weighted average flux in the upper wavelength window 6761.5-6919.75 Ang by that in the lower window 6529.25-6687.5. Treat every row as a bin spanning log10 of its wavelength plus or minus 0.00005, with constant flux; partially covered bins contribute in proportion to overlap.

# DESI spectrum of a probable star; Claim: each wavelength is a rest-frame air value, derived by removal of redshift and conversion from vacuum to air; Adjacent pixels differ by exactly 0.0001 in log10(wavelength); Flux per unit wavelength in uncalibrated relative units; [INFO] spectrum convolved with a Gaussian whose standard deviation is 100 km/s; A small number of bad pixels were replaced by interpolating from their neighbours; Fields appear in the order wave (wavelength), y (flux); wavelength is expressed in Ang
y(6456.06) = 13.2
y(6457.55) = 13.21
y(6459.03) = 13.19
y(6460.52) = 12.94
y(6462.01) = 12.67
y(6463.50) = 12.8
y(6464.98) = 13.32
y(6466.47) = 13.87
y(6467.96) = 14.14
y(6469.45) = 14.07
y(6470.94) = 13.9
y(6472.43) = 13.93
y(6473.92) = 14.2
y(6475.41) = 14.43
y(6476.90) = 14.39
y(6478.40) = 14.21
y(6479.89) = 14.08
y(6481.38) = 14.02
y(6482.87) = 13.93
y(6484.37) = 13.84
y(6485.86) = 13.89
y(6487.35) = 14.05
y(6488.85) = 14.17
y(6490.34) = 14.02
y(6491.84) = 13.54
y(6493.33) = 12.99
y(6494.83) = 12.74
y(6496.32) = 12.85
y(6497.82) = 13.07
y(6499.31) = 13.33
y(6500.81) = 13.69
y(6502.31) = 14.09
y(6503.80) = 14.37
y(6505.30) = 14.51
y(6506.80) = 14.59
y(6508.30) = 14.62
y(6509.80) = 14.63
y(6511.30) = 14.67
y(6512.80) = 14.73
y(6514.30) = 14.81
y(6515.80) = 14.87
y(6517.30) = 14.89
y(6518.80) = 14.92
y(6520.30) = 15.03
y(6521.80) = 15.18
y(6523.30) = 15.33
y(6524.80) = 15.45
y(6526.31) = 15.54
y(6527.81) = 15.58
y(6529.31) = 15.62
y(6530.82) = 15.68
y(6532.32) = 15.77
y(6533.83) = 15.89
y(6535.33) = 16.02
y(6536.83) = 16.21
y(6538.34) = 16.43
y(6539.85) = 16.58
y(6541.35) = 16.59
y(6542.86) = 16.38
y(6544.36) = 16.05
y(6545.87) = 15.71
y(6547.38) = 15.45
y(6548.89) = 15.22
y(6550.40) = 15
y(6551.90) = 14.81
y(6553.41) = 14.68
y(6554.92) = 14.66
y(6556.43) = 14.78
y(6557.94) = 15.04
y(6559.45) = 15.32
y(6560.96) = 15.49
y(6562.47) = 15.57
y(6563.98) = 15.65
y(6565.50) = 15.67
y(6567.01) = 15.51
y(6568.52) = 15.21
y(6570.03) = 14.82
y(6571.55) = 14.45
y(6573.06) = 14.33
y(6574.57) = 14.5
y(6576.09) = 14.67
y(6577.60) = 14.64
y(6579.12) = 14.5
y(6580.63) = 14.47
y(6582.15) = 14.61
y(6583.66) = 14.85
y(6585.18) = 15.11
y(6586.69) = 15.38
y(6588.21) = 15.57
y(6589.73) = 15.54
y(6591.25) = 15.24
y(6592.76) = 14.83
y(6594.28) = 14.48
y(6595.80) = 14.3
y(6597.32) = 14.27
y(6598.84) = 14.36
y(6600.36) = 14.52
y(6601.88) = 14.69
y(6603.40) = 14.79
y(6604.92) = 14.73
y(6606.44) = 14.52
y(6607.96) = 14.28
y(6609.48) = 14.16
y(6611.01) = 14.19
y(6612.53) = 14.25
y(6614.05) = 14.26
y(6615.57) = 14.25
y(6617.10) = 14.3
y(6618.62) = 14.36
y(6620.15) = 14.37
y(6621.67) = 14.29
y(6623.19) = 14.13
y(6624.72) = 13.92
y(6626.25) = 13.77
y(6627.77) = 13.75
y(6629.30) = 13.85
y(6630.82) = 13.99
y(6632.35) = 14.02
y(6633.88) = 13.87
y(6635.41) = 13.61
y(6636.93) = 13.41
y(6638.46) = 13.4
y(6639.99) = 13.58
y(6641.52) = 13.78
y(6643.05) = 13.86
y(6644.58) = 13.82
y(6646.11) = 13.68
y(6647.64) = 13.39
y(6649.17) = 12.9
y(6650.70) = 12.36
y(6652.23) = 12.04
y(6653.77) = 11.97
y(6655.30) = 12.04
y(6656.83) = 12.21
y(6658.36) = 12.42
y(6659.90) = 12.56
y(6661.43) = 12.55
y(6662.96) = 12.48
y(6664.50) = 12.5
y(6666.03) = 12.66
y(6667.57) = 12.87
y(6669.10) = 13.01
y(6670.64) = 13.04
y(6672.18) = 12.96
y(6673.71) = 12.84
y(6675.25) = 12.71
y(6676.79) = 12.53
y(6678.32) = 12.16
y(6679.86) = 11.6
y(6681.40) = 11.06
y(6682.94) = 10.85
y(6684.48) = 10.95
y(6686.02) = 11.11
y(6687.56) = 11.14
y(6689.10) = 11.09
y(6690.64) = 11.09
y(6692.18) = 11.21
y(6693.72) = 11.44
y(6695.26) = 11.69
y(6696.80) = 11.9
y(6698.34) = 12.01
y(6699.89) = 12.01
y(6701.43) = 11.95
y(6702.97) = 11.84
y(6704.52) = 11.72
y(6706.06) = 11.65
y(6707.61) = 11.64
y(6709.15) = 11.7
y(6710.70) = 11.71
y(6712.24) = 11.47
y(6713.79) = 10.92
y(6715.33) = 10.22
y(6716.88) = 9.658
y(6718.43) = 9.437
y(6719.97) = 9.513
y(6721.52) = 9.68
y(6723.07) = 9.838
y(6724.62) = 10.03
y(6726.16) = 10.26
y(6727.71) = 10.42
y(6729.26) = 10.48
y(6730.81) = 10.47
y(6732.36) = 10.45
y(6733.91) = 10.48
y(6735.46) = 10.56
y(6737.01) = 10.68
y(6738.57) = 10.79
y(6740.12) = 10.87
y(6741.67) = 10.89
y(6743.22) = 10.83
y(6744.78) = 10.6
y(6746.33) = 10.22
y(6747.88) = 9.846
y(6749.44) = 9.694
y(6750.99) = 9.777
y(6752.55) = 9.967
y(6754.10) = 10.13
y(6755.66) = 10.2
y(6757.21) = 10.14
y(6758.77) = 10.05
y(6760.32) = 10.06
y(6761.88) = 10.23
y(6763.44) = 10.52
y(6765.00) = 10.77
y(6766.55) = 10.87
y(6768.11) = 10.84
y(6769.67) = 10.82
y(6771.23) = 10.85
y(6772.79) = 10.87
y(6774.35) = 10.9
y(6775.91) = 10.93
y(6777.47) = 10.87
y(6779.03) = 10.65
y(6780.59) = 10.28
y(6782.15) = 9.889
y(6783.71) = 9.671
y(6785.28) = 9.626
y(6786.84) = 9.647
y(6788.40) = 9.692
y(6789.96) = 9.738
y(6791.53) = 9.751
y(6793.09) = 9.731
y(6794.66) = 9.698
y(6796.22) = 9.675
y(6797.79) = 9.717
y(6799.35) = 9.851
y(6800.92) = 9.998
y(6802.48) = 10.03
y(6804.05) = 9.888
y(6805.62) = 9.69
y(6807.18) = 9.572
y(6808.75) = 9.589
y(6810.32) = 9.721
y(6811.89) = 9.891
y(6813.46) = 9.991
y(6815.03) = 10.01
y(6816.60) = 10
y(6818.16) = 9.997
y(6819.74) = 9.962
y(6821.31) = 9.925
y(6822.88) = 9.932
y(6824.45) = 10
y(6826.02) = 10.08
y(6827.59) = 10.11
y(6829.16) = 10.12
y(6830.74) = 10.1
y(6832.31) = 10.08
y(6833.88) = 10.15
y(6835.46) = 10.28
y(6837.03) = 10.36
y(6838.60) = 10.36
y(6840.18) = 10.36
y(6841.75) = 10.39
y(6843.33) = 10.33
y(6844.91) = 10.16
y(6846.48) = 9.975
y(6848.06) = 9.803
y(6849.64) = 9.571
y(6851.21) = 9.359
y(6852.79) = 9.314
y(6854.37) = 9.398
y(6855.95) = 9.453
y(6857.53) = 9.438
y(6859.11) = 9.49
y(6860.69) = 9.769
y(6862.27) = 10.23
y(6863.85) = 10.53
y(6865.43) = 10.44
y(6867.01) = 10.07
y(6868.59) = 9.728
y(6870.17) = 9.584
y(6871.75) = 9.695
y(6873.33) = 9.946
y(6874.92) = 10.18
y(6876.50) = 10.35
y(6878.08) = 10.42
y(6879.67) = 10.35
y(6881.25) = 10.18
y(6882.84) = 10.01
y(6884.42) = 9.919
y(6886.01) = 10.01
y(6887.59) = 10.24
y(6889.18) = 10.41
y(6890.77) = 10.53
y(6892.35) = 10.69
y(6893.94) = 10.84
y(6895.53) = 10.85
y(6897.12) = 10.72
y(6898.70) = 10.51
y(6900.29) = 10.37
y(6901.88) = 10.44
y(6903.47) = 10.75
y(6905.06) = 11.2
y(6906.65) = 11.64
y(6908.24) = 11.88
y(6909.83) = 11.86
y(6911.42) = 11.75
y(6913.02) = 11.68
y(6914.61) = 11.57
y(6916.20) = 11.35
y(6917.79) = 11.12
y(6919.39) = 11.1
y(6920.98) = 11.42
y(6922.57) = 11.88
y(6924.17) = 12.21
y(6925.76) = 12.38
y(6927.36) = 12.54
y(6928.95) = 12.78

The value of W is 0.7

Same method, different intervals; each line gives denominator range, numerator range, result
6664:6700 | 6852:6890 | 0.84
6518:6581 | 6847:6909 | 0.67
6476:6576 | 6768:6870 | 0.67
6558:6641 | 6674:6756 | 0.75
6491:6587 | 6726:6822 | 0.68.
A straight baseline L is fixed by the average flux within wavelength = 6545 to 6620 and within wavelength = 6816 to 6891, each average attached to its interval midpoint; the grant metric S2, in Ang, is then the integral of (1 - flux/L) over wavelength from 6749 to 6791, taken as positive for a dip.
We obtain 4.4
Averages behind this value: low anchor 14.8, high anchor 10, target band 10.3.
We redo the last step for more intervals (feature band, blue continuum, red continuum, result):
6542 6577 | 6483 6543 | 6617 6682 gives -2.40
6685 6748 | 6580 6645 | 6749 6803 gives 4.37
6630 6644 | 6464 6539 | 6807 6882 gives -1.13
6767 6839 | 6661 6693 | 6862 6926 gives 7.66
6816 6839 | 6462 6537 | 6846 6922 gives 1.91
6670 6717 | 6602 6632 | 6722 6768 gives 1.10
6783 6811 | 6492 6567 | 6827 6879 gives 2.89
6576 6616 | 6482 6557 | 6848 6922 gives -2.12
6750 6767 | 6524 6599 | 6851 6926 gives 3.01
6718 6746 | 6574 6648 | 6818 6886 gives 4.11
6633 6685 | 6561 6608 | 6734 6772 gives 0.80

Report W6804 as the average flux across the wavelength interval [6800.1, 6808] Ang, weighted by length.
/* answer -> 9.83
